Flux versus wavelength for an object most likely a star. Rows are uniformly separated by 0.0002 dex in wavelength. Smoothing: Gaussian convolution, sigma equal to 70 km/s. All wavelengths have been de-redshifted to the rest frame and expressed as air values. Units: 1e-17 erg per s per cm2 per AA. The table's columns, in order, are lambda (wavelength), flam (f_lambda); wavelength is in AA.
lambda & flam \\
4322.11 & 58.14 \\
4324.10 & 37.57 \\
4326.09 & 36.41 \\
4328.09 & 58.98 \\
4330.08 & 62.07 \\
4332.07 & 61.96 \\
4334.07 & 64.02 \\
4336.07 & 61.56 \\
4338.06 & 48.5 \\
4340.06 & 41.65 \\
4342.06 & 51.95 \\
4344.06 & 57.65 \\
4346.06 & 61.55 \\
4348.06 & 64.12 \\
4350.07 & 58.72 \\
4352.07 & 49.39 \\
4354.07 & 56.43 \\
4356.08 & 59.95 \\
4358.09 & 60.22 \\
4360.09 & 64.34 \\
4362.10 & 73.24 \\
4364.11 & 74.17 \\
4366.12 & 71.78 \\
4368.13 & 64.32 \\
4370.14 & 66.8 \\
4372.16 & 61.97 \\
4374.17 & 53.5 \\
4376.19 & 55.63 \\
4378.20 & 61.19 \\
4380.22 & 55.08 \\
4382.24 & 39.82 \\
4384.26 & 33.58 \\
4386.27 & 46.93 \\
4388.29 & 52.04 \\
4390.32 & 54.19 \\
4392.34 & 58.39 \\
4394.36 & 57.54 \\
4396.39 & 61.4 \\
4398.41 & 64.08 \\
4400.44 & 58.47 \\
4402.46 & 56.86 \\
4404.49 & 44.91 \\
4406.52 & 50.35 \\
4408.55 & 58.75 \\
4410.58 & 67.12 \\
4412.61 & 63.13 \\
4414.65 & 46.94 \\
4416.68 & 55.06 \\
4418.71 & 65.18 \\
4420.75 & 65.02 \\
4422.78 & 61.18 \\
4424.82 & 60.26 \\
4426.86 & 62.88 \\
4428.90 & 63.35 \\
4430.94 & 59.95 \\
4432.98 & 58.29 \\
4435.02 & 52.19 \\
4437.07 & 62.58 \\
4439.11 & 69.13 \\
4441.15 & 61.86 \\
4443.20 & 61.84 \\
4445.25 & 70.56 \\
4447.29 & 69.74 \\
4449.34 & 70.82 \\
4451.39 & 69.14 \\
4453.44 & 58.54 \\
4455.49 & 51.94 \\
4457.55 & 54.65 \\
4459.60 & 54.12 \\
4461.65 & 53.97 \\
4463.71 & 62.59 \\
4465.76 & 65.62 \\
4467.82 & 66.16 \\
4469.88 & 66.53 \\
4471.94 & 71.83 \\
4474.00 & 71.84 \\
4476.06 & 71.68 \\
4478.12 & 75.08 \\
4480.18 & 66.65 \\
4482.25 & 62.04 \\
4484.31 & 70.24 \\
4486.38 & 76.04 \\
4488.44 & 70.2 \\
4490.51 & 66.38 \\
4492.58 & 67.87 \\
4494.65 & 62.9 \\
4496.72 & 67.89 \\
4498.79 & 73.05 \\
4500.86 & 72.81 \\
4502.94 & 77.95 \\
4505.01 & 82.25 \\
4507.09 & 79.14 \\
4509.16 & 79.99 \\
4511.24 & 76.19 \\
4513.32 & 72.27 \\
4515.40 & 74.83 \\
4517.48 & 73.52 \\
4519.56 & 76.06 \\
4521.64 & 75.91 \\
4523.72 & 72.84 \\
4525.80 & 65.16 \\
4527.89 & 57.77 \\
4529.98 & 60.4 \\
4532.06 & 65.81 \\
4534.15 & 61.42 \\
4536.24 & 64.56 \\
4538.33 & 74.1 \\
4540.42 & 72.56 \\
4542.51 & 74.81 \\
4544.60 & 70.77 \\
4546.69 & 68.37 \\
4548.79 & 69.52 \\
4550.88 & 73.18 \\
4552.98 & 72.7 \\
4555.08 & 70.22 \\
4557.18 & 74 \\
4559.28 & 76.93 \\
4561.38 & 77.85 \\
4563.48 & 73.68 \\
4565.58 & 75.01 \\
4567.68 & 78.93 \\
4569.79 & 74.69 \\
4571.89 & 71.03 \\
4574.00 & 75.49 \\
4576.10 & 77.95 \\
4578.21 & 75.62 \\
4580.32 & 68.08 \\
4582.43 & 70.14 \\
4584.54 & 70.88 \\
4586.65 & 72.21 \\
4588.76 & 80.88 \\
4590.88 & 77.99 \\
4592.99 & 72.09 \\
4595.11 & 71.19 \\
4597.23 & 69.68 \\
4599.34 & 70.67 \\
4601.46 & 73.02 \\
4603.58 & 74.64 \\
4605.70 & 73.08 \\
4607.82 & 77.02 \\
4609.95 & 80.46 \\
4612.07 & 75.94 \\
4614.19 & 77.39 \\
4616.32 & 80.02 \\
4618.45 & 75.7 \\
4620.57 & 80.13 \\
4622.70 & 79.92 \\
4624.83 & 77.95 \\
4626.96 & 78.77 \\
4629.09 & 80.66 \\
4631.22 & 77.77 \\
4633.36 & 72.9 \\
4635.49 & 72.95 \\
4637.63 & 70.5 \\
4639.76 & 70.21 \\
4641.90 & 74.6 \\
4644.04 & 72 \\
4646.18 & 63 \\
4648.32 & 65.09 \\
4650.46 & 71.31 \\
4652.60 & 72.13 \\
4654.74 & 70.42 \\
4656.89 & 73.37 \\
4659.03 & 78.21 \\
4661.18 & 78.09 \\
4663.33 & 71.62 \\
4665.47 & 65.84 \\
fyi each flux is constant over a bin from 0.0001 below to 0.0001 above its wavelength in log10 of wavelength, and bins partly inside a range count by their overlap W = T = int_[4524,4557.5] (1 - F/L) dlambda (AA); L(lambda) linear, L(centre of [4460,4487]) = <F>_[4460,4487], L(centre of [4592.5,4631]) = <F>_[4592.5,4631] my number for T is 1.5 AA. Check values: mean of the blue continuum 67.3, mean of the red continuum 76.1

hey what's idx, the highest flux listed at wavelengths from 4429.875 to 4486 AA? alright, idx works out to 75.08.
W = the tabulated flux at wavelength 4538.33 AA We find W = 74.1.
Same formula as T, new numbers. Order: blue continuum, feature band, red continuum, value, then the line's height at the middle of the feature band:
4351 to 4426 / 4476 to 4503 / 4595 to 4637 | -1.5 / 66.1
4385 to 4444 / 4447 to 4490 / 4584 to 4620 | -1.6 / 63.3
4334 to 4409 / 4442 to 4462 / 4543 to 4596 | 0.6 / 63.8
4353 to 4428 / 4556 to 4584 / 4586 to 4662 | -1.5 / 70.8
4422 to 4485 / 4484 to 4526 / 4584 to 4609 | -3.7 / 67.3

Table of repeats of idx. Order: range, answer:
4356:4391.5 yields 74.17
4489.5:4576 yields 82.25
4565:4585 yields 78.93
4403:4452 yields 70.82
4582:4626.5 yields 80.88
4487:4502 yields 73.05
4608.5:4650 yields 80.66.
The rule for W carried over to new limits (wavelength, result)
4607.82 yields 77.02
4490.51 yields 66.38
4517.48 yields 73.52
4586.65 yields 72.21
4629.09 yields 80.66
